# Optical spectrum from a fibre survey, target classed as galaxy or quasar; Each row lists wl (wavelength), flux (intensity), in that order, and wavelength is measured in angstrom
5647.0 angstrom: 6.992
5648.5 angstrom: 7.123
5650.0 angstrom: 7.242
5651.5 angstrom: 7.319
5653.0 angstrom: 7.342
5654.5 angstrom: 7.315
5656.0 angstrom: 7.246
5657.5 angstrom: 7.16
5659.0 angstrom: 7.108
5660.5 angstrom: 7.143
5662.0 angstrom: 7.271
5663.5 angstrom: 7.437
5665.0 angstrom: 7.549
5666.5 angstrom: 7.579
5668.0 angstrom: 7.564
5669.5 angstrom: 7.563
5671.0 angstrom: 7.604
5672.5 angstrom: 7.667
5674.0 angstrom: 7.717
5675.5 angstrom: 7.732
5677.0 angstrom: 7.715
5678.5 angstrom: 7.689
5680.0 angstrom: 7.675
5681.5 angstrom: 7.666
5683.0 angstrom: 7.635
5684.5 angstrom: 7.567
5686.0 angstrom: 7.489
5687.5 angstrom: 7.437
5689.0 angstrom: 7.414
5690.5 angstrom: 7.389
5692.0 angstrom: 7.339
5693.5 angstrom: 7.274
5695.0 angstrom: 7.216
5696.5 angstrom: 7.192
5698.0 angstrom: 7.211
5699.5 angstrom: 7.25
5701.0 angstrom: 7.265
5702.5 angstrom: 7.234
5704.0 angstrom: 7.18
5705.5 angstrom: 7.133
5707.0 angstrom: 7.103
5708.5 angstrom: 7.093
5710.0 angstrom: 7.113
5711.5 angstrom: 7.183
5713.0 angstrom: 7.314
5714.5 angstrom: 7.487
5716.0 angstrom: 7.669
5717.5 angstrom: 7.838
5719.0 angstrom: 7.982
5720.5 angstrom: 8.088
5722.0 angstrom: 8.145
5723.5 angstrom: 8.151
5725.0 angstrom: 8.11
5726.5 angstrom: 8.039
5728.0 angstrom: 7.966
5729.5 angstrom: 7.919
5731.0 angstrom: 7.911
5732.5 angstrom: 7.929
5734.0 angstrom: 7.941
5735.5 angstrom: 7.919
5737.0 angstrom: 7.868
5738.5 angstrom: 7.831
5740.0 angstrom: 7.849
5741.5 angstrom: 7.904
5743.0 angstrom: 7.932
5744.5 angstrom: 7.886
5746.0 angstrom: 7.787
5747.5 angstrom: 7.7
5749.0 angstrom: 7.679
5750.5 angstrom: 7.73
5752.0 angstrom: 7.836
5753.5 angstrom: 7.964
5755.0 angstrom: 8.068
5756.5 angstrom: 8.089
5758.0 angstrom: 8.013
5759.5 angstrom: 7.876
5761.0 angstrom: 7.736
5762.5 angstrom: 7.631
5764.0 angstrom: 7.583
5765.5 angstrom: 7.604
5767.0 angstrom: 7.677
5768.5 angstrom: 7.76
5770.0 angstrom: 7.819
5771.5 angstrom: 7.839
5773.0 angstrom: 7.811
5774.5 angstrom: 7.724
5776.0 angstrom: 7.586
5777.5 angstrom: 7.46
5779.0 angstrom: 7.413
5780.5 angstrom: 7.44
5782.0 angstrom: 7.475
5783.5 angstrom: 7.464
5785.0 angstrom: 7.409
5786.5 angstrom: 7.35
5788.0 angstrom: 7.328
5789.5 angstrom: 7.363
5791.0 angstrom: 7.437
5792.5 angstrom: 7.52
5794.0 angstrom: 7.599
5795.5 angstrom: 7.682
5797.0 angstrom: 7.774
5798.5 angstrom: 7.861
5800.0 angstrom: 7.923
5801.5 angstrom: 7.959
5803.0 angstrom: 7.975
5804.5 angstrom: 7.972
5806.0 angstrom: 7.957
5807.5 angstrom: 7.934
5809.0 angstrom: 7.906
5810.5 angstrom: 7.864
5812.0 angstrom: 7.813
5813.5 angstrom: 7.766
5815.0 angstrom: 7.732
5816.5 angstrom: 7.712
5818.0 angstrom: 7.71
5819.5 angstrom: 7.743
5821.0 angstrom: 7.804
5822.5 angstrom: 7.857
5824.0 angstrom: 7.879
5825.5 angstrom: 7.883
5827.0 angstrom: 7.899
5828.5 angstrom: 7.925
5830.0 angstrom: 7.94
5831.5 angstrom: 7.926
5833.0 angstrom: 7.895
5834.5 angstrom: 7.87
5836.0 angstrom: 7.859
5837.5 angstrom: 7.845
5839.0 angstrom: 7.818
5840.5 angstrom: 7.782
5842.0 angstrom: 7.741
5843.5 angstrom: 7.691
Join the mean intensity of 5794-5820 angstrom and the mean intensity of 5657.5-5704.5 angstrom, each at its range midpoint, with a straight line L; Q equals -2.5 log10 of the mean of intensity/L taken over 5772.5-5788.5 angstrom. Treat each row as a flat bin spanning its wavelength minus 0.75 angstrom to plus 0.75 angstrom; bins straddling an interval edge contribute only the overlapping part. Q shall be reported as 0.04 mag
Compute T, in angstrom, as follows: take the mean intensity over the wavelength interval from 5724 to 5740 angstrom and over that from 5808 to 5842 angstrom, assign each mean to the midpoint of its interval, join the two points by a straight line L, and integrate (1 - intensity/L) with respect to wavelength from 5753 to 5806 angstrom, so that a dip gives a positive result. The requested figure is 1.3 angstrom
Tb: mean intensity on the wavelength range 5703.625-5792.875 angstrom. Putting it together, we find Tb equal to 7.7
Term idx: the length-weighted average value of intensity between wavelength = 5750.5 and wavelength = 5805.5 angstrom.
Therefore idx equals 7.7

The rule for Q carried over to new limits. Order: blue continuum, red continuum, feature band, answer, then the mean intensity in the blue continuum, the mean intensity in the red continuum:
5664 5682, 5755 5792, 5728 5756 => -0.034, 7.64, 7.63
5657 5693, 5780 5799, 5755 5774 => -0.041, 7.51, 7.51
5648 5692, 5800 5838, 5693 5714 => 0.052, 7.46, 7.87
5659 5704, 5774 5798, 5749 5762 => -0.057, 7.45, 7.5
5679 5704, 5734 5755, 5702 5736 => -0.006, 7.39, 7.85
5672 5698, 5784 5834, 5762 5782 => 0.007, 7.51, 7.77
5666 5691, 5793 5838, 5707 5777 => -0.010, 7.6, 7.85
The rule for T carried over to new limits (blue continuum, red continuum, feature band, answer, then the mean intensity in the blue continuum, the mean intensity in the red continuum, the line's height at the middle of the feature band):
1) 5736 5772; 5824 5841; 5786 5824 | 0.5 angstrom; 7.82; 7.88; 7.86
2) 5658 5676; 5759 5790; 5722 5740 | -1.0 angstrom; 7.49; 7.59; 7.55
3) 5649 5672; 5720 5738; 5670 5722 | 1.5 angstrom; 7.36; 8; 7.69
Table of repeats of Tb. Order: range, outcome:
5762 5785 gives 7.61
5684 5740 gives 7.58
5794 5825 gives 7.84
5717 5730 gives 8.03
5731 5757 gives 7.88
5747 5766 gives 7.81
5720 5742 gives 7.97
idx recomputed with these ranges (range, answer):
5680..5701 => 7.4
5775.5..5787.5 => 7.44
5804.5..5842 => 7.85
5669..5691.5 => 7.59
